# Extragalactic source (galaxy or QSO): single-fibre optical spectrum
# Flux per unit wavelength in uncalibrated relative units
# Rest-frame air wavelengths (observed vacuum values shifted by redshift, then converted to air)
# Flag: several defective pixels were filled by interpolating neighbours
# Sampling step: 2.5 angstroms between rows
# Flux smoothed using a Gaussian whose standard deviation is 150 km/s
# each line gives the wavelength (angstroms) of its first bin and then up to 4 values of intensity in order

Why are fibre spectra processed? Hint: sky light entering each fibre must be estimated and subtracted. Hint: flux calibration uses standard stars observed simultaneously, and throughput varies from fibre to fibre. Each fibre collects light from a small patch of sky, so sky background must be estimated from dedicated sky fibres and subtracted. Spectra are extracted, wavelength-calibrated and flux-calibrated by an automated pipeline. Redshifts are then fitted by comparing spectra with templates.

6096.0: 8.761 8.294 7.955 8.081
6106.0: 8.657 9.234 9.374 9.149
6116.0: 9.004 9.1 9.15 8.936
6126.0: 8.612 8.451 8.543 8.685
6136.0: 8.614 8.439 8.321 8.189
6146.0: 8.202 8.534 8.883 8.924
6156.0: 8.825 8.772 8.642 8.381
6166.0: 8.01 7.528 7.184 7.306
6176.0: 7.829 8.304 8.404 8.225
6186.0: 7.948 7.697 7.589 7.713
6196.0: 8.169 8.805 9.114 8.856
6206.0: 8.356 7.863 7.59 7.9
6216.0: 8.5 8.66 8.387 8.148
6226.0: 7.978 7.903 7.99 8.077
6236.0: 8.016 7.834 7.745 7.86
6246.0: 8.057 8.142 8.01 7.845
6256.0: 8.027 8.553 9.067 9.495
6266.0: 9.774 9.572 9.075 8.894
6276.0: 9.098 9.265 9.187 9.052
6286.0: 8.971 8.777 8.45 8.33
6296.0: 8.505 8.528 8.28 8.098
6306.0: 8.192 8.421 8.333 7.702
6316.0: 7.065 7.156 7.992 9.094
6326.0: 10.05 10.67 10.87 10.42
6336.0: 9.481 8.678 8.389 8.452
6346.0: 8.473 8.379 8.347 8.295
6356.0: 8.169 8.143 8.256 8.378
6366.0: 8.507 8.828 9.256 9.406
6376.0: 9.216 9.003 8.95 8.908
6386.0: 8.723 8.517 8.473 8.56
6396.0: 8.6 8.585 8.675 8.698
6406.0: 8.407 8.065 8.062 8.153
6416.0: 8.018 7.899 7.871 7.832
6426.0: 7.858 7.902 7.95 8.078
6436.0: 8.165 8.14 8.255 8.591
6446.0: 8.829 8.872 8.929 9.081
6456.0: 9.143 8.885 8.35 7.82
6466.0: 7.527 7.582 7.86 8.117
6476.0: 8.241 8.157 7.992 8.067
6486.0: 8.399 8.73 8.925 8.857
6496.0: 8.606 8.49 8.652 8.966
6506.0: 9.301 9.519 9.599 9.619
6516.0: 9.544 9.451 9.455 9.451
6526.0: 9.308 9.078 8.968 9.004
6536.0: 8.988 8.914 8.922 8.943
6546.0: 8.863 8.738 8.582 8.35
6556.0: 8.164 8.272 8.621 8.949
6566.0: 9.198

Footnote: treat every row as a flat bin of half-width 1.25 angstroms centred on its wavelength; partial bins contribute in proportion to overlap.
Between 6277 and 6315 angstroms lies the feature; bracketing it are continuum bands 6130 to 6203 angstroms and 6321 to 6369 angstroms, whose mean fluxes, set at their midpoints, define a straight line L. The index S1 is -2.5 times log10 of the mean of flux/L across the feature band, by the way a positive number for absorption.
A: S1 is 0.03 mag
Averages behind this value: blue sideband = 8.27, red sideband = 8.92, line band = 8.53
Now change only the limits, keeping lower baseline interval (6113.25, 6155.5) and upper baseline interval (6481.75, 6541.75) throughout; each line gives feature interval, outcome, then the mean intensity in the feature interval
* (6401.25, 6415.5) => 0.08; 8.29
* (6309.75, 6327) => 0.09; 8.17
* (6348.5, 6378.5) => 0.03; 8.62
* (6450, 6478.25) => 0.08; 8.31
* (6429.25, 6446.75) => 0.09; 8.26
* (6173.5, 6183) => 0.08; 8.07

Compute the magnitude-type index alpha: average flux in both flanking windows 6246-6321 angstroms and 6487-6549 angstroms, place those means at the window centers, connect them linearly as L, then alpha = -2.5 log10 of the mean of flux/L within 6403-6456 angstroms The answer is 0.07 mag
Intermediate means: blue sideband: 8.53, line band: 8.28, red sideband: 9.08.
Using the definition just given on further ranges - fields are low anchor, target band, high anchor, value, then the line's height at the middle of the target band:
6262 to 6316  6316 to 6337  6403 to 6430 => -0.10 mag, 8.53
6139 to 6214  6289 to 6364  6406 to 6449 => -0.05 mag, 8.17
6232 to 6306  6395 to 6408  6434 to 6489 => -0.02 mag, 8.41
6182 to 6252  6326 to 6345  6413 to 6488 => -0.17 mag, 8.17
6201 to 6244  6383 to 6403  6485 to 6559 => 0.00 mag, 8.61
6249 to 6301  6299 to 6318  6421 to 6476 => 0.09 mag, 8.7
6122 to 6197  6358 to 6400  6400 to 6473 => -0.06 mag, 8.26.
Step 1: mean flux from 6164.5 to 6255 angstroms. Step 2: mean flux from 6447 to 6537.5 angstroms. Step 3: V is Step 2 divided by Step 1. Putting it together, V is 1.09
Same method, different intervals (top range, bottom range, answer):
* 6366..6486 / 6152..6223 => 1.03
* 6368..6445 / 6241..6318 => 0.99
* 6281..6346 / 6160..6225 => 1.07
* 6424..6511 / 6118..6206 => 1.01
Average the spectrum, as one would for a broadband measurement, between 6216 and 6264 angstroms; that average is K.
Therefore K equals 8.19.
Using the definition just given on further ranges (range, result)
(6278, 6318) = 8.41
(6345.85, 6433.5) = 8.43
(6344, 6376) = 8.56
